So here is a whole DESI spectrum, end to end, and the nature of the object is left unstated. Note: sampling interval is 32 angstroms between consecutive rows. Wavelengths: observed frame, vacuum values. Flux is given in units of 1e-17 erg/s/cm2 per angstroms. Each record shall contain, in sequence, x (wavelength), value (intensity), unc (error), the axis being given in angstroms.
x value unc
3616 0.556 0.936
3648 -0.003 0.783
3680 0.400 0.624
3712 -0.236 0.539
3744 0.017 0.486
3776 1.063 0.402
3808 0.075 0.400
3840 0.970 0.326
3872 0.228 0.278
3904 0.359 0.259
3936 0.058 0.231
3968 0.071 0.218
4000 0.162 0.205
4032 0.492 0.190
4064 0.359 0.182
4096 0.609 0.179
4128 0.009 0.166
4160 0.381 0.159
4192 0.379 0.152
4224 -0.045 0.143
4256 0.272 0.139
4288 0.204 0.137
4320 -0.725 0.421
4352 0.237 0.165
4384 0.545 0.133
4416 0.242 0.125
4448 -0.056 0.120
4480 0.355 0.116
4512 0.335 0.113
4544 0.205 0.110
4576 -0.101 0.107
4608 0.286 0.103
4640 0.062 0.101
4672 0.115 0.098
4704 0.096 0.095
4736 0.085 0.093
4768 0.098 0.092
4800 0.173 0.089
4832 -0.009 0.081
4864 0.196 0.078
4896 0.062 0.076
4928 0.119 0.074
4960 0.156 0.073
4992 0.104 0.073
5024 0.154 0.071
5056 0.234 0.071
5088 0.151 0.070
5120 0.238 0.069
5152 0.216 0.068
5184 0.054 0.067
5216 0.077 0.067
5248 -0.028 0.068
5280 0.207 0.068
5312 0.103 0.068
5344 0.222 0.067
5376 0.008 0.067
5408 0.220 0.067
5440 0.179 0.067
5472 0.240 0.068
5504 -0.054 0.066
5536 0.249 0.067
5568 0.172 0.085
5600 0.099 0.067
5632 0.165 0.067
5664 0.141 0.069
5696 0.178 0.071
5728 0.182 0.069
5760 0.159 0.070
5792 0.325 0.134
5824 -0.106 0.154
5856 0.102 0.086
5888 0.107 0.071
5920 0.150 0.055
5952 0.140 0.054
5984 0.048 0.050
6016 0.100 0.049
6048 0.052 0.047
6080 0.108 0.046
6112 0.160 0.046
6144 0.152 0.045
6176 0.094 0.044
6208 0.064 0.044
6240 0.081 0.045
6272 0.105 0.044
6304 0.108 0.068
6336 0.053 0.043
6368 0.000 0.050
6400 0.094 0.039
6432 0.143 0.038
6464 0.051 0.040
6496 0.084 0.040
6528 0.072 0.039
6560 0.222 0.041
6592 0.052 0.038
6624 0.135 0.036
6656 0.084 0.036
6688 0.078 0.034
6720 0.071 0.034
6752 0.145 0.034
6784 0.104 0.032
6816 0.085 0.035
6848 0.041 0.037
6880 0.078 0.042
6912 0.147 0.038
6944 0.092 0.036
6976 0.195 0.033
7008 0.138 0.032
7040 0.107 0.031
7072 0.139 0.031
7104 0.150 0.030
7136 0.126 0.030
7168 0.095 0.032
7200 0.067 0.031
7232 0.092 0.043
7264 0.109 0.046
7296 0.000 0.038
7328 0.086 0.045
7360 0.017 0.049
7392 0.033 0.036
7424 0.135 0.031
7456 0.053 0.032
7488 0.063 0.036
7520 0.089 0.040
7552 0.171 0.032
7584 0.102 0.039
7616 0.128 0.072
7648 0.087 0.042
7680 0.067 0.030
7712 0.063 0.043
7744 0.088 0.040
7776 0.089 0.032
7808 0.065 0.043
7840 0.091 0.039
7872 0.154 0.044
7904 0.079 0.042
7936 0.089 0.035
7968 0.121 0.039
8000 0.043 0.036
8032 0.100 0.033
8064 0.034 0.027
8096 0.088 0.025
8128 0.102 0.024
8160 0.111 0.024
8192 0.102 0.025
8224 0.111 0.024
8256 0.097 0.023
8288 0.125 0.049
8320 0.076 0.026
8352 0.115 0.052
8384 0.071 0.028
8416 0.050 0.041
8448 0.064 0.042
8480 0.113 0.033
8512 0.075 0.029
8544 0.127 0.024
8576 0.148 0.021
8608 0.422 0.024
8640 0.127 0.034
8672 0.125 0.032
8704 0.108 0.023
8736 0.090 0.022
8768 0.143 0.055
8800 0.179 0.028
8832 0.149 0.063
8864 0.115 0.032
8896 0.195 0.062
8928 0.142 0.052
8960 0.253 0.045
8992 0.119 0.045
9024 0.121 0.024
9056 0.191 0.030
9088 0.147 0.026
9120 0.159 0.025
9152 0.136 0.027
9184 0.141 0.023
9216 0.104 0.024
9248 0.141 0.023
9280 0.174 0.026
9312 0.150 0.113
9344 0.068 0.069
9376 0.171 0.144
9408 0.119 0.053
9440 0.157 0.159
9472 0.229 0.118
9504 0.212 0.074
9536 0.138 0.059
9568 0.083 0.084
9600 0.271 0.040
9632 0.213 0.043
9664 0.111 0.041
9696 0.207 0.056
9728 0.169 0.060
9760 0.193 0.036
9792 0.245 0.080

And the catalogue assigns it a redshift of 1.31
